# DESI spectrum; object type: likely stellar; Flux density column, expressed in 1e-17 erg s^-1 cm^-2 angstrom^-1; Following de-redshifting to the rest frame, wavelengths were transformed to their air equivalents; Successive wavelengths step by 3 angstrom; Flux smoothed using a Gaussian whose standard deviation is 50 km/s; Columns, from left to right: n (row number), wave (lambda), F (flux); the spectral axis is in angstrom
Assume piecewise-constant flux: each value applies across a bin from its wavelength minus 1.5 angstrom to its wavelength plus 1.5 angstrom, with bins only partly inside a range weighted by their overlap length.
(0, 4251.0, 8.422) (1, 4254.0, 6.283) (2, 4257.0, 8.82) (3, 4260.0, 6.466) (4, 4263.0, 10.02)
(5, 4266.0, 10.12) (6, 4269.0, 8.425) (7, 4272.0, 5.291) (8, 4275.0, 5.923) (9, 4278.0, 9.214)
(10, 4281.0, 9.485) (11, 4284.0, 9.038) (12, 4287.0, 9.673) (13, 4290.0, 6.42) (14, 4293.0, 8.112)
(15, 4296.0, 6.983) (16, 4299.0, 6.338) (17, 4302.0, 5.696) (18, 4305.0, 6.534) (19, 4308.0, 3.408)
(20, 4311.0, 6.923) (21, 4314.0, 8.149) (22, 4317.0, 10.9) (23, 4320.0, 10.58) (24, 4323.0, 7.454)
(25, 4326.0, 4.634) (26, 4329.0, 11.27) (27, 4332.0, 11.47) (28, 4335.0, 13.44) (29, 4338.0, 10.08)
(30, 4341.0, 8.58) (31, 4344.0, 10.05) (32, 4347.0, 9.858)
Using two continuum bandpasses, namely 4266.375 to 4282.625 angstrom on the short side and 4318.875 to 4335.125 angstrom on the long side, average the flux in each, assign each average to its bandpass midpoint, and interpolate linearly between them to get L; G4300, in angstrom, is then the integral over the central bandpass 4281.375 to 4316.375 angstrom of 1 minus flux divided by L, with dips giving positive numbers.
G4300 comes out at 5.6 angstrom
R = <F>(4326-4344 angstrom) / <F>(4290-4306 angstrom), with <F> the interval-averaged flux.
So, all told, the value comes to 1.5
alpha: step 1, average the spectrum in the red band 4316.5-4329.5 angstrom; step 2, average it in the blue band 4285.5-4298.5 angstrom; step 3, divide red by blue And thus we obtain 1.12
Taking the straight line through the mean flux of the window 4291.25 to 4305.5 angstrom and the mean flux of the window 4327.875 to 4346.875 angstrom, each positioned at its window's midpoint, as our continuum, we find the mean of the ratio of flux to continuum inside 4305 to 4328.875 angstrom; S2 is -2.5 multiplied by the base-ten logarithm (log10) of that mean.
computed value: 0.14 mag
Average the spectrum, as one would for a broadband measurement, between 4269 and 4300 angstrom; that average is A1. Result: 7.71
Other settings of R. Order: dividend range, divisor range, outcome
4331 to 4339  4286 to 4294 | 1.48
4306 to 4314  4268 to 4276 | 0.90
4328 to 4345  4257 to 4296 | 1.33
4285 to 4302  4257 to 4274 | 0.92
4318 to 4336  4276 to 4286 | 1.07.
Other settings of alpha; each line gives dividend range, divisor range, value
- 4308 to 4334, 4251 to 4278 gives 1.11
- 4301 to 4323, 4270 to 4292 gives 0.95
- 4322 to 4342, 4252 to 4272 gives 1.19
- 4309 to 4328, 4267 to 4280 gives 1.09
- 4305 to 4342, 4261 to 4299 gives 1.08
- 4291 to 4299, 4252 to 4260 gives 0.98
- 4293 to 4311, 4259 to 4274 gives 0.76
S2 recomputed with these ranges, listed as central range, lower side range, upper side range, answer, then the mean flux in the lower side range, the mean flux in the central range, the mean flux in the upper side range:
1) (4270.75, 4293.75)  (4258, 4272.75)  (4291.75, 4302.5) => -0.06 mag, 8.23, 7.92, 6.85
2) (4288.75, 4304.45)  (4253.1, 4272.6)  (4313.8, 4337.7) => 0.32 mag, 8.09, 6.7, 9.84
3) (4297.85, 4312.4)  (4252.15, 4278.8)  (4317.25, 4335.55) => 0.49 mag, 7.81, 5.76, 9.69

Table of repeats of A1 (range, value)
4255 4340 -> 8.24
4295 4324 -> 7.3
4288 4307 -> 6.67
